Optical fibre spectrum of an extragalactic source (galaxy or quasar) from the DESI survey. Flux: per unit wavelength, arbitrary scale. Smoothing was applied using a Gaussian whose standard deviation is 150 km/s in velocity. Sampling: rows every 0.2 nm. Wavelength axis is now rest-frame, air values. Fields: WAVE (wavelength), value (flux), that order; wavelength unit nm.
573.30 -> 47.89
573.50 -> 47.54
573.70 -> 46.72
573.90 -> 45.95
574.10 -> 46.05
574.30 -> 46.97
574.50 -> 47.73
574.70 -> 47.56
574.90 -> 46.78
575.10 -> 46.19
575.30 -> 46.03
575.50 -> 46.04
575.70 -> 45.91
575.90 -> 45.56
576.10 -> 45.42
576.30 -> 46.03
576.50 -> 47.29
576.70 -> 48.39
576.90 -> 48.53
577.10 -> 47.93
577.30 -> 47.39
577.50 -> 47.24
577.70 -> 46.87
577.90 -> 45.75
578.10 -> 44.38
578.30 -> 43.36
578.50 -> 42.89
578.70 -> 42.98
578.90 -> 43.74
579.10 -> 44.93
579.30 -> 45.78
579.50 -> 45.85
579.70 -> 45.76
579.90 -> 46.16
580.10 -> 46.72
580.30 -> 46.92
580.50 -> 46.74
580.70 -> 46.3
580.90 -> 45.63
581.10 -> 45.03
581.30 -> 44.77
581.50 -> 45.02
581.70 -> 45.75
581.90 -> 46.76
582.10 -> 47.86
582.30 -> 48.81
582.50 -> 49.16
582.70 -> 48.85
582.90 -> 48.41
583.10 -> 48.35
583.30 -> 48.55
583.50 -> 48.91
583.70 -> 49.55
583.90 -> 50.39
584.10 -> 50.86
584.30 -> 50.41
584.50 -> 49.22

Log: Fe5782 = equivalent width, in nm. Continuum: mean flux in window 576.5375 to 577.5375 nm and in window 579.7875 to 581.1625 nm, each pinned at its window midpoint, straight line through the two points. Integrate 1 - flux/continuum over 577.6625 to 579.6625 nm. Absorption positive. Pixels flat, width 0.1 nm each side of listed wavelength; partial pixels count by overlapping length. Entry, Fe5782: 0.11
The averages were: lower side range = 47.9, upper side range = 46.2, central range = 44.6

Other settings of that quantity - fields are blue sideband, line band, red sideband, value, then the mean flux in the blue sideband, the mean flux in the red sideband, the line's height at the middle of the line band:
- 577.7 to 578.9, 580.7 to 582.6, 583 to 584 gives 0.03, 44.1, 49.1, 47.4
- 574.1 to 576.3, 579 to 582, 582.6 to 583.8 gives 0.13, 46.4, 48.8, 48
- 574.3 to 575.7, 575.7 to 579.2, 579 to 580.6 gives 0.04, 46.7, 46.1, 46.4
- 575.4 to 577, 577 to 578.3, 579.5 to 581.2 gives 0.00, 46.6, 46.1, 46.5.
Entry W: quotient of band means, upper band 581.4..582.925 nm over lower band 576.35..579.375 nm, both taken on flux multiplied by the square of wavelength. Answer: 1.1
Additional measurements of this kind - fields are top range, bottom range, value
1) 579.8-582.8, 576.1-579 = 1.03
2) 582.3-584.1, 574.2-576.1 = 1.09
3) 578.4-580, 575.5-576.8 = 0.97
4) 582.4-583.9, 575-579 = 1.09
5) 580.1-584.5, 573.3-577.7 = 1.04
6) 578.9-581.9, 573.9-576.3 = 1.01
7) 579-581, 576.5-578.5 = 1.00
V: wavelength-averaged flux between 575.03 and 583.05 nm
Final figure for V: 46.2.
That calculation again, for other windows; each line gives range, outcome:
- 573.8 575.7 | 46.6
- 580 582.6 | 46.6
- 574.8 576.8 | 46.4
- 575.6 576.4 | 45.7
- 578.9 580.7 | 46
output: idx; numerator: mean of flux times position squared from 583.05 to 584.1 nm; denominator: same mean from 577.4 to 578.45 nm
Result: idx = 1.1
